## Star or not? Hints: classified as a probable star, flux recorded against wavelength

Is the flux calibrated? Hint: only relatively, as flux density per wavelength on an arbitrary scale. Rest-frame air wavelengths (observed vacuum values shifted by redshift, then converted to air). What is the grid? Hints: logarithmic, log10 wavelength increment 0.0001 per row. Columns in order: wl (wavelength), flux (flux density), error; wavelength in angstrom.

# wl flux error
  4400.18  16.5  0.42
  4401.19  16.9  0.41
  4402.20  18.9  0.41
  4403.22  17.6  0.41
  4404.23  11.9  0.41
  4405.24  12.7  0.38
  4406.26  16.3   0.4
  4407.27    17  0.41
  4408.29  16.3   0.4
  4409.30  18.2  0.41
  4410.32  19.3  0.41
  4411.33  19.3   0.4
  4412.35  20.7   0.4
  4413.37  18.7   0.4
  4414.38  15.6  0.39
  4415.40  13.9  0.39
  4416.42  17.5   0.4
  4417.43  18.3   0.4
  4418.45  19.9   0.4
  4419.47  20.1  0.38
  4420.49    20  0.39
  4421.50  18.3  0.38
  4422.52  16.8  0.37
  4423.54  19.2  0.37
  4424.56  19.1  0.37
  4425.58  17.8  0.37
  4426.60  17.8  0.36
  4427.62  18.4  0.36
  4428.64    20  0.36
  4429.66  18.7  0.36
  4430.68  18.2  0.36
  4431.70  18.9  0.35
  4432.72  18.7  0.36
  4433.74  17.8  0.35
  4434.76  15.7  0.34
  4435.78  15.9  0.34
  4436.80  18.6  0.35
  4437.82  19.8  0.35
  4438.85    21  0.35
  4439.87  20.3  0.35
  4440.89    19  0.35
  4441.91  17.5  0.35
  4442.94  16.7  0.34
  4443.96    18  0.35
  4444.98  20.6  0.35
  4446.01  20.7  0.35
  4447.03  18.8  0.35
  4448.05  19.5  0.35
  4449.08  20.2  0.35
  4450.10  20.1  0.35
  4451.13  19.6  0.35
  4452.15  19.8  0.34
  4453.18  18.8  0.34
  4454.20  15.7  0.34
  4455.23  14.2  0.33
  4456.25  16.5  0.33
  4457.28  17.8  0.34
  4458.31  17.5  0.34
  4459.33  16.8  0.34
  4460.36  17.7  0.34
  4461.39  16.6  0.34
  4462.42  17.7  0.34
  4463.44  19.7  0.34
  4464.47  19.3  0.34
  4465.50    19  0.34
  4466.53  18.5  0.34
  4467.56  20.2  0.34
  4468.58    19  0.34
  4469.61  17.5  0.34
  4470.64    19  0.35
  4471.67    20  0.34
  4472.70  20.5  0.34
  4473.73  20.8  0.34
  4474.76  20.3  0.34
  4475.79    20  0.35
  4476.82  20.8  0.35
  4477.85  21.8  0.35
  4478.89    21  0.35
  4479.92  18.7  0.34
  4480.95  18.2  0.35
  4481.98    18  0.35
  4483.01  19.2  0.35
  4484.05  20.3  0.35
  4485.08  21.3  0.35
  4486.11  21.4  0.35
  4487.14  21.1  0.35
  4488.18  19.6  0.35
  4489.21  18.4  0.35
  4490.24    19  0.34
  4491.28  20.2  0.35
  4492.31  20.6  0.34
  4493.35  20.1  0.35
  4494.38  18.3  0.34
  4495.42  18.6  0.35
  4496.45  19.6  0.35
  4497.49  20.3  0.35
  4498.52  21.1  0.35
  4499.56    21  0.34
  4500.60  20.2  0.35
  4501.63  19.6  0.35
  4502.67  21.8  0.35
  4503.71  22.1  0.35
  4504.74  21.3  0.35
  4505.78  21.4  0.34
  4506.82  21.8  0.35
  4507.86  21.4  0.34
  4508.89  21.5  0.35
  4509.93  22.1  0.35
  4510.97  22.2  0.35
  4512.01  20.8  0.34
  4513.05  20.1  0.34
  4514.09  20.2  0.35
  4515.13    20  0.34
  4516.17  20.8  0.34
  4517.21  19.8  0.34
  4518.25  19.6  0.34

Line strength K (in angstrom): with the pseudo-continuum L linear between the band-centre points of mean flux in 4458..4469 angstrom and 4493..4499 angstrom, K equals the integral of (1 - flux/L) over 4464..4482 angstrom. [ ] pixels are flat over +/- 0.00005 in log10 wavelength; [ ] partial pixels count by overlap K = -0.8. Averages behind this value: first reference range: 18.4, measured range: 19.6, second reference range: 19.7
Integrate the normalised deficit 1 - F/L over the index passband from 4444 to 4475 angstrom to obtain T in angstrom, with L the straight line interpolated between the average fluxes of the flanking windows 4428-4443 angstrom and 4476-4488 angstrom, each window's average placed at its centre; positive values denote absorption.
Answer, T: 1.0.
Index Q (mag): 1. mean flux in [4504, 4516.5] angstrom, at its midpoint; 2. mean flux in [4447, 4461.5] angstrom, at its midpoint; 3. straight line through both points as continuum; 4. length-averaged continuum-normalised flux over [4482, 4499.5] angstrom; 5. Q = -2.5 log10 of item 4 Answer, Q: 0.007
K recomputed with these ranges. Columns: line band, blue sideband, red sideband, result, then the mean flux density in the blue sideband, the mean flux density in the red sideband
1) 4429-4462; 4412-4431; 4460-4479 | 0.99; 18.3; 19.4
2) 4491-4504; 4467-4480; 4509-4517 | 0.18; 20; 20.9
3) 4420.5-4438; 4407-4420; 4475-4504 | 0.23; 18.1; 20.1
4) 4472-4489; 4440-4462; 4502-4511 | -0.09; 18.2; 21.7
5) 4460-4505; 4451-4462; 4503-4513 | -0.80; 17.3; 21.6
